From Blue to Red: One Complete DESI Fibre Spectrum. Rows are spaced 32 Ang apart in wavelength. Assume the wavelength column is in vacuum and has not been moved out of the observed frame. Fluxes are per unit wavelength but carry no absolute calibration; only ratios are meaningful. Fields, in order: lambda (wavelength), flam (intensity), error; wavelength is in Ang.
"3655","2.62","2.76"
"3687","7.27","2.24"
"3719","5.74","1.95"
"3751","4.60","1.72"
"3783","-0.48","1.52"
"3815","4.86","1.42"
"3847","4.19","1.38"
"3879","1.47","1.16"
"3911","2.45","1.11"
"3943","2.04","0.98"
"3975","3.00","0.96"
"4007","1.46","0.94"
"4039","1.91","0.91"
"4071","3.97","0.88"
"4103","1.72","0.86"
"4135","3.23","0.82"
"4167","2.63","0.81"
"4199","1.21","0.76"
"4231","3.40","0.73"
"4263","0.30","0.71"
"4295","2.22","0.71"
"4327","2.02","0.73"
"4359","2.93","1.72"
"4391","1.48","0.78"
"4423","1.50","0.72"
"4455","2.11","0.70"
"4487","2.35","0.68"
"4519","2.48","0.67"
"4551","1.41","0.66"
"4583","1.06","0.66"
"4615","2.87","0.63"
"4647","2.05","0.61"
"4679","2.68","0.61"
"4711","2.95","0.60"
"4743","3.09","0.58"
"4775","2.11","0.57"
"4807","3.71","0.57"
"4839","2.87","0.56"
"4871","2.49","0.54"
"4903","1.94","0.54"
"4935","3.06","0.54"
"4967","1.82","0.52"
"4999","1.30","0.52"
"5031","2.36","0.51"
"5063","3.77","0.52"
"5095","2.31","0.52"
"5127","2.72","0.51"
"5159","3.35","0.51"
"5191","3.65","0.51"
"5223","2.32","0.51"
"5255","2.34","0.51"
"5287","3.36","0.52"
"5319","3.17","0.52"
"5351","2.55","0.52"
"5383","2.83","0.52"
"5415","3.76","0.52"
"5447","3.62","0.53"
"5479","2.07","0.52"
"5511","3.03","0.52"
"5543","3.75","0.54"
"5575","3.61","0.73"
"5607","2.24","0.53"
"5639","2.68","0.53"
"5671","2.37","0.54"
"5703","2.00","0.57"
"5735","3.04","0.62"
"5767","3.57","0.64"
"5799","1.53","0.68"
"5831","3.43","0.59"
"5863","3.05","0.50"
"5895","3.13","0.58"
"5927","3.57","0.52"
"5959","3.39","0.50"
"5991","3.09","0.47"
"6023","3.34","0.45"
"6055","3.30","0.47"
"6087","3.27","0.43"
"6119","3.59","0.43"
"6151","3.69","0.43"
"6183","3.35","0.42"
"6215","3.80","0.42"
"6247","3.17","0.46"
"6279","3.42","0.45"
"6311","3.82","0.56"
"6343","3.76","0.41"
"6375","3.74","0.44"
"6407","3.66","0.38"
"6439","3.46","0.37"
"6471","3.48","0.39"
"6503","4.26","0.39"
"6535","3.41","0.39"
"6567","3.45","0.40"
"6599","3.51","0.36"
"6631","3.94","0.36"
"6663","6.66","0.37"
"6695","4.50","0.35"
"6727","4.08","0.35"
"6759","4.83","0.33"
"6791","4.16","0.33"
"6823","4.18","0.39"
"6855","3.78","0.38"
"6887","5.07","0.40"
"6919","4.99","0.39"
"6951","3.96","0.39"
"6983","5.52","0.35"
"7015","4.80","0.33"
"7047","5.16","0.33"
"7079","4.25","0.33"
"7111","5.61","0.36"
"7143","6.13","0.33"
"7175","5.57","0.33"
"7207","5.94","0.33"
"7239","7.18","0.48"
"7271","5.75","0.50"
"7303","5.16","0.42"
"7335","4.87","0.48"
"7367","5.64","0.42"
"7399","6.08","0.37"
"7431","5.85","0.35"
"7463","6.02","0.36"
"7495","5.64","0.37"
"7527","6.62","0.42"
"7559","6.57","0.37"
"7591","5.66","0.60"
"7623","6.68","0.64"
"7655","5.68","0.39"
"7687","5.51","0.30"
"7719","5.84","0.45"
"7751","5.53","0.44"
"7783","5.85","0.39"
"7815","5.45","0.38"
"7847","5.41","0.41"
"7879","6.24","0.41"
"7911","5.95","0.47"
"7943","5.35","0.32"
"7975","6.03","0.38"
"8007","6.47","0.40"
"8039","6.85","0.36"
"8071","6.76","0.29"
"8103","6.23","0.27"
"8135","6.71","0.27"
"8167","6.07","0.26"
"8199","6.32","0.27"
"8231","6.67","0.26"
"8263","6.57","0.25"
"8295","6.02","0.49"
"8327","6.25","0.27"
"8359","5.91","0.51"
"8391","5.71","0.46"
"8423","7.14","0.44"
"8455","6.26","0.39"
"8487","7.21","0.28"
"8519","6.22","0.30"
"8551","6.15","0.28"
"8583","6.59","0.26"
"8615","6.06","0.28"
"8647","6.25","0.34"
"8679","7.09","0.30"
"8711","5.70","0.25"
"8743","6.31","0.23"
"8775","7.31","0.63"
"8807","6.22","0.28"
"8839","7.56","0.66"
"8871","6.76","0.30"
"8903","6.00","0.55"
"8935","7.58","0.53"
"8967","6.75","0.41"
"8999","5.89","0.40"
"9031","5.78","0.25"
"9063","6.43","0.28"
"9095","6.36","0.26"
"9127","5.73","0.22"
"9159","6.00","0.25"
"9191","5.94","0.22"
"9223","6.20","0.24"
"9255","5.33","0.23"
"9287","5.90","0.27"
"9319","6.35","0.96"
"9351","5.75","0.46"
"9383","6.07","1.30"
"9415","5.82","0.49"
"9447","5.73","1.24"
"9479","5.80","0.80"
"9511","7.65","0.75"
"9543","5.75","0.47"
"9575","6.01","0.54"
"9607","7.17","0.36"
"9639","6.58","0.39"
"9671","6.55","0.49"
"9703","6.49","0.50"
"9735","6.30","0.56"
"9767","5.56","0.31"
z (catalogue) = 0.79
